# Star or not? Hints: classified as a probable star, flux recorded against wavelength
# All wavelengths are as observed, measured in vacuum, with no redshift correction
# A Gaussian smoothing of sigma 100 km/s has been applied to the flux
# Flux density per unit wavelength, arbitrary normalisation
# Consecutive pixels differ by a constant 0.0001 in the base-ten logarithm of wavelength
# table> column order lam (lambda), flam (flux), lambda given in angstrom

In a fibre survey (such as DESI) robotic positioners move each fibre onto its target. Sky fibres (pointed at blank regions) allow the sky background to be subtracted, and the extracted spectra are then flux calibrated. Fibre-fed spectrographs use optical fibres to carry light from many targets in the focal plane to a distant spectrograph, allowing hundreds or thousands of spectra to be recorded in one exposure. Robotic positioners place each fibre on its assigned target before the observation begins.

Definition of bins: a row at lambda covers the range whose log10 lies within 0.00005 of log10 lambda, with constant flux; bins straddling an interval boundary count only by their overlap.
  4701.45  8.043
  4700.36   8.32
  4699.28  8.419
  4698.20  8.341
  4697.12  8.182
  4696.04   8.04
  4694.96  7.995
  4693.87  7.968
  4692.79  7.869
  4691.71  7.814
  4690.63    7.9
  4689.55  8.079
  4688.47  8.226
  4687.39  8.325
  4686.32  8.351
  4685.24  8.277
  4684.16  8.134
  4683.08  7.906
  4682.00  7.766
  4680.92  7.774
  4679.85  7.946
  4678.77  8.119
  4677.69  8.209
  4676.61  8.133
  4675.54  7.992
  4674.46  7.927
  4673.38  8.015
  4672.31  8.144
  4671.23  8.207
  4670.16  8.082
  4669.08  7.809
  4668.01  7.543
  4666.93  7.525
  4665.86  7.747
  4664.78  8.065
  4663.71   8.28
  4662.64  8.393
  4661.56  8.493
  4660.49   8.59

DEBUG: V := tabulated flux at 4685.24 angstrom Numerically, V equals 8.277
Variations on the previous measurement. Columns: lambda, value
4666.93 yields 7.525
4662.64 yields 8.393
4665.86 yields 7.747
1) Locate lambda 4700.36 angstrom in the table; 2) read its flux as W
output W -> 8.32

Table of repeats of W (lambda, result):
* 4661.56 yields 8.493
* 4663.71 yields 8.28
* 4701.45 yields 8.043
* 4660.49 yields 8.59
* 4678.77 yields 8.119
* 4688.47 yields 8.226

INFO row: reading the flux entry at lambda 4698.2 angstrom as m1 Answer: 8.341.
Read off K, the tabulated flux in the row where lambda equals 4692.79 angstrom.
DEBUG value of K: 7.869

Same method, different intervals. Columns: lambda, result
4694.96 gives 7.995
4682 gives 7.766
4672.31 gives 8.144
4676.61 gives 8.133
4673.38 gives 8.015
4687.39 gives 8.325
